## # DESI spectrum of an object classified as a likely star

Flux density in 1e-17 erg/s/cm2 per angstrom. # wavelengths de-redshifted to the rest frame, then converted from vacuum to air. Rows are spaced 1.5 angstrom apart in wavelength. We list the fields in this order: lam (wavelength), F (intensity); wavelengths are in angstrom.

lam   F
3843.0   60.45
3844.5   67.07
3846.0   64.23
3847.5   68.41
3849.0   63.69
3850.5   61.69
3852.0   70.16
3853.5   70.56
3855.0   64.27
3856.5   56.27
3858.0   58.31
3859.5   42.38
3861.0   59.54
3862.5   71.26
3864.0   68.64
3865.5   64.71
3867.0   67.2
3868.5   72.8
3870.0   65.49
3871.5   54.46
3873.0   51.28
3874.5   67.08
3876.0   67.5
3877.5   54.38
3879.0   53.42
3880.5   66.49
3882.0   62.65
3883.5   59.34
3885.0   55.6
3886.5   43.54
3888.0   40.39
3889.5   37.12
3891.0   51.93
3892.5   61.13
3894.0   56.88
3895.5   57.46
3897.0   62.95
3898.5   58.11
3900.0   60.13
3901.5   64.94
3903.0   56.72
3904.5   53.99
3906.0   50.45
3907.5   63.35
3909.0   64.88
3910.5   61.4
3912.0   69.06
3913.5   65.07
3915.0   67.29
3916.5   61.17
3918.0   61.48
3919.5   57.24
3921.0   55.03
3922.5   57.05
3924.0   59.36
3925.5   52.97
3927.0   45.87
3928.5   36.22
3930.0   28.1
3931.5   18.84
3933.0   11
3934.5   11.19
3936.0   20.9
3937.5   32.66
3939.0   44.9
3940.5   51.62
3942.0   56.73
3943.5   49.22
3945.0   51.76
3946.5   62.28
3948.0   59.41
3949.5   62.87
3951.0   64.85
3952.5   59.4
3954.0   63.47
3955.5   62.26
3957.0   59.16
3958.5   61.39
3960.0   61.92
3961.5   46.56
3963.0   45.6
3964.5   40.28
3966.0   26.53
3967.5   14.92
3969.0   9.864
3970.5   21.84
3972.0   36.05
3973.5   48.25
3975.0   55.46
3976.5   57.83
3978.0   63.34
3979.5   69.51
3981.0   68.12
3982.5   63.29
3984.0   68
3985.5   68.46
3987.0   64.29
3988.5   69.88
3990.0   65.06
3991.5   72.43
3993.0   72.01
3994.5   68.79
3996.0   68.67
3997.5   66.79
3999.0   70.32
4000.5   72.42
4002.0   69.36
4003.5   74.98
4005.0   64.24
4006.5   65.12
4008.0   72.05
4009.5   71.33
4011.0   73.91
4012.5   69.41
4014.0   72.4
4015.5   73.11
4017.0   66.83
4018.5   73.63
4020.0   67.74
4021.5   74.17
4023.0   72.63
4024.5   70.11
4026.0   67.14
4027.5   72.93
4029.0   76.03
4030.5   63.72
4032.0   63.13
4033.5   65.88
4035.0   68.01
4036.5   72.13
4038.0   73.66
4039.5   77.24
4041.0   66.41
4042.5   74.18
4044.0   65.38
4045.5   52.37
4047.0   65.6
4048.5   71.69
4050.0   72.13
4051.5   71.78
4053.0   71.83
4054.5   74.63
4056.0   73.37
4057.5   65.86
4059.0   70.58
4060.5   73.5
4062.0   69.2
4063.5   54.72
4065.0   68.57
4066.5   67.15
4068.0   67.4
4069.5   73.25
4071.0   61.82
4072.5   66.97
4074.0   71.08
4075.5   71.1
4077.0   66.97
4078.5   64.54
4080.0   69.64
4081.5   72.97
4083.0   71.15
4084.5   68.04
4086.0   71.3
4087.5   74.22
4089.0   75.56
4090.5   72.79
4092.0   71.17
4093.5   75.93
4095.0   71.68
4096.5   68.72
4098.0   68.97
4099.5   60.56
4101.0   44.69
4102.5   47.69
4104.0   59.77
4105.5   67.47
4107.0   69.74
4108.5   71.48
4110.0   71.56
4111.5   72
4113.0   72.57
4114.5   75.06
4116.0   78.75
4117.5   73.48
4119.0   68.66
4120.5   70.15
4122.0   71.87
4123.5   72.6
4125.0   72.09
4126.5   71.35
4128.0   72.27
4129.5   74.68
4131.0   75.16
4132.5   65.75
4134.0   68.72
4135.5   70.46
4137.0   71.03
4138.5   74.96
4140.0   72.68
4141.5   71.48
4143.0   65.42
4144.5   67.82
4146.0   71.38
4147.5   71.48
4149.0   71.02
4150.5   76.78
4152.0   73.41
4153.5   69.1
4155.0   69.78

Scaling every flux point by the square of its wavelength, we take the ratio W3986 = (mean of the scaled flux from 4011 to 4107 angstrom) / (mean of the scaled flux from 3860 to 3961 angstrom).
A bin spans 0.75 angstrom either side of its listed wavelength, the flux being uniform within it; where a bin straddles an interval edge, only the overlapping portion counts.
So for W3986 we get 1.35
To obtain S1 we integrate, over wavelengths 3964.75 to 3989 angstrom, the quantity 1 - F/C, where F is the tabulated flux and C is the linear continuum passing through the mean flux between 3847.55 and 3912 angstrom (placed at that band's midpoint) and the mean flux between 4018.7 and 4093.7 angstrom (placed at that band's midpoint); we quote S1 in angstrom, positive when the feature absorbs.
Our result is 5.7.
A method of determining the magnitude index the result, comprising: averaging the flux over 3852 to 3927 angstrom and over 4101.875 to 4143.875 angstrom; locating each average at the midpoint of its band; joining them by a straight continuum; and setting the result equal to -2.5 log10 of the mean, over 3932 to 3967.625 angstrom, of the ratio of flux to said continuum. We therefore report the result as 0.30 mag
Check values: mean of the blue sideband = 59.3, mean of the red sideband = 70.4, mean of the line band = 47.1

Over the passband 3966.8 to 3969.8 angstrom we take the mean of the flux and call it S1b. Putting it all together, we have 12.5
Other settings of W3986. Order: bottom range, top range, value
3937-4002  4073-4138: 1.33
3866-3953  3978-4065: 1.37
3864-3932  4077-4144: 1.37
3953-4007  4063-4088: 1.24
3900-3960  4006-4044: 1.41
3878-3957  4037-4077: 1.40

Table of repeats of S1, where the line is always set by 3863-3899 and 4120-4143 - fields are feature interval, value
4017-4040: -1.47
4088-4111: 1.04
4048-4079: -0.47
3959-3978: 6.93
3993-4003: -0.80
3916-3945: 8.64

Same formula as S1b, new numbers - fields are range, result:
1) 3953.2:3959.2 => 61.6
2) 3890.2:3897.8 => 57.9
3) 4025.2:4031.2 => 70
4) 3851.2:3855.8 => 68.1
